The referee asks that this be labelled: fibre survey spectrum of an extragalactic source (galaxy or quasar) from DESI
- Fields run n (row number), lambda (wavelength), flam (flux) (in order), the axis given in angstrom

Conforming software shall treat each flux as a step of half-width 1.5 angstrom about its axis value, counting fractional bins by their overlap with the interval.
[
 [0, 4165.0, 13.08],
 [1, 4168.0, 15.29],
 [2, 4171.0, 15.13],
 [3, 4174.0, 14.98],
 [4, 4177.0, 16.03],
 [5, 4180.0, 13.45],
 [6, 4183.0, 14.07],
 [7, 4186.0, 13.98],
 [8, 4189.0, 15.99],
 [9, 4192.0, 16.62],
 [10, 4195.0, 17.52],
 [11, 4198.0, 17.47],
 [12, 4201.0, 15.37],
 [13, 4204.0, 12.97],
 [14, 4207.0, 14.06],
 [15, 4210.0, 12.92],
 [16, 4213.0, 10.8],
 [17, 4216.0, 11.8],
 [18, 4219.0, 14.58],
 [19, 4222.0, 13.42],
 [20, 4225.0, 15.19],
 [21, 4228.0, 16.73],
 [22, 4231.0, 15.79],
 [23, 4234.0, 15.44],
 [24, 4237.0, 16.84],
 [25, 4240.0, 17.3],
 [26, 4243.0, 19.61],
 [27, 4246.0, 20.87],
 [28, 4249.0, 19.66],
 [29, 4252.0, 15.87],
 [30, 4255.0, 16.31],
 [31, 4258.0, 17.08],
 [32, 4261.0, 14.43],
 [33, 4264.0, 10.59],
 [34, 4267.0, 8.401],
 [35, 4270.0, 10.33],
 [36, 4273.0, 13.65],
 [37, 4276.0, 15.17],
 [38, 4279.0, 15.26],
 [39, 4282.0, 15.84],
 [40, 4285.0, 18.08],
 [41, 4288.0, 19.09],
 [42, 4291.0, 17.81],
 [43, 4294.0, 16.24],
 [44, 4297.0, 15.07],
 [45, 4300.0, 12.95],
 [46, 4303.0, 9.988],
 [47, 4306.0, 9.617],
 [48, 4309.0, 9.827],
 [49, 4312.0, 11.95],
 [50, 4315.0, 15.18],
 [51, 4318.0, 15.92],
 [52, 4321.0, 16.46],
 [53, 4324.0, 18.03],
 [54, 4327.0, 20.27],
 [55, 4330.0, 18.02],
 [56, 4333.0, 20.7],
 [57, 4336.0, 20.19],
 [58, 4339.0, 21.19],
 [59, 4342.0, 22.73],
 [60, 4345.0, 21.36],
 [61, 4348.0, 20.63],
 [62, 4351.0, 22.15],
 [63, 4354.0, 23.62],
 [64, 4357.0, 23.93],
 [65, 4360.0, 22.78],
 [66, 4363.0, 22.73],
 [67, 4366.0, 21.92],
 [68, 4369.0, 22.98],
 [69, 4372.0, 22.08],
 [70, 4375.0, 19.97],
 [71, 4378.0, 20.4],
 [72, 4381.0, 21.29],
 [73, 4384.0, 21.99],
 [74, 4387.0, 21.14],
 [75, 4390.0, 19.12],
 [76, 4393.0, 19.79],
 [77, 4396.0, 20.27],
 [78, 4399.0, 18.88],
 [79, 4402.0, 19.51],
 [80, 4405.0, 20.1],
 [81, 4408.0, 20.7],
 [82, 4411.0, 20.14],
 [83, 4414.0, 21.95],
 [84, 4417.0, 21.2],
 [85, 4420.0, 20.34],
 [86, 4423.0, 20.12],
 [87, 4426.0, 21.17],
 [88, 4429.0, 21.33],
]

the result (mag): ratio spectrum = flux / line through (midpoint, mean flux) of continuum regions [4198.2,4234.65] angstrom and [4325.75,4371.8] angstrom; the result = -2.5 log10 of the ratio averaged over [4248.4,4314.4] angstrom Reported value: 0.24 mag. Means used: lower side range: 14.2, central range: 14.2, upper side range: 21.7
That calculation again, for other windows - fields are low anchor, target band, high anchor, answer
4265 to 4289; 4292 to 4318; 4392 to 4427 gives 0.20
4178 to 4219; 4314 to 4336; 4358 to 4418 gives 0.05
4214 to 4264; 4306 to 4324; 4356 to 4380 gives 0.38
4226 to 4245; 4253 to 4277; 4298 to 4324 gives 0.17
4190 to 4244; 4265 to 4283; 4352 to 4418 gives 0.31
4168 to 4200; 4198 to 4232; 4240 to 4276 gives 0.10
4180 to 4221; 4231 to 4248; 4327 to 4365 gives -0.09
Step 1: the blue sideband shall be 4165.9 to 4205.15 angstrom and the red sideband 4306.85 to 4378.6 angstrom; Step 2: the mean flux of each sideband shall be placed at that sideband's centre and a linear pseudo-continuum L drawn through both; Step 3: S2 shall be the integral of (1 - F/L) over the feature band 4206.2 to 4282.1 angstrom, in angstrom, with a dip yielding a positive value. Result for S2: 9.0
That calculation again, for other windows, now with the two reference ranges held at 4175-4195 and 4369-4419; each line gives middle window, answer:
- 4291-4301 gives 1.5 angstrom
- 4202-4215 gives 2.5 angstrom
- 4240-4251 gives -1.8 angstrom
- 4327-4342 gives -1.0 angstrom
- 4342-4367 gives -3.6 angstrom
